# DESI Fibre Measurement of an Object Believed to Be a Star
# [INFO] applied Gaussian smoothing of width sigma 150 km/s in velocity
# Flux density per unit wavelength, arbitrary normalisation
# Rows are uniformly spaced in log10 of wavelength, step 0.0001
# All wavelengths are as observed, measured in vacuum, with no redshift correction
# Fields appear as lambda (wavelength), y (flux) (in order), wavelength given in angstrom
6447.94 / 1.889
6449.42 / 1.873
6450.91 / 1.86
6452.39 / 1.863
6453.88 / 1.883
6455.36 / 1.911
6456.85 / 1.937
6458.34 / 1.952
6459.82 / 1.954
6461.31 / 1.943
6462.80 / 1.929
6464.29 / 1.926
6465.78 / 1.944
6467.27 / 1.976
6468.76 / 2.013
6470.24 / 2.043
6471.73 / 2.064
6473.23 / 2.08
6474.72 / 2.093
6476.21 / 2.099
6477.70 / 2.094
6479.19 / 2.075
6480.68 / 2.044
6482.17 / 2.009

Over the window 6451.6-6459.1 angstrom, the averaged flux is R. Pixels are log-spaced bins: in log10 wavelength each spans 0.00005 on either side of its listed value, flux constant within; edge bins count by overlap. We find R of 1.91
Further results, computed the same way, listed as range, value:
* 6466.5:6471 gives 2.01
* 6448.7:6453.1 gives 1.87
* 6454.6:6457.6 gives 1.92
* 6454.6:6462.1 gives 1.94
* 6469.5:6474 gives 2.06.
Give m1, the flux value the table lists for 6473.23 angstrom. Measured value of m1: 2.08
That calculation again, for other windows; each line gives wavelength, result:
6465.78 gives 1.944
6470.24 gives 2.043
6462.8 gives 1.929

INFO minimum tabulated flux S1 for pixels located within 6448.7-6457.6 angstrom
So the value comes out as 1.86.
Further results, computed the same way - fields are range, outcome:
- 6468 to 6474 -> 2.013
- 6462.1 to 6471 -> 1.926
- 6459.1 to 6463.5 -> 1.929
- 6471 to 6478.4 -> 2.064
